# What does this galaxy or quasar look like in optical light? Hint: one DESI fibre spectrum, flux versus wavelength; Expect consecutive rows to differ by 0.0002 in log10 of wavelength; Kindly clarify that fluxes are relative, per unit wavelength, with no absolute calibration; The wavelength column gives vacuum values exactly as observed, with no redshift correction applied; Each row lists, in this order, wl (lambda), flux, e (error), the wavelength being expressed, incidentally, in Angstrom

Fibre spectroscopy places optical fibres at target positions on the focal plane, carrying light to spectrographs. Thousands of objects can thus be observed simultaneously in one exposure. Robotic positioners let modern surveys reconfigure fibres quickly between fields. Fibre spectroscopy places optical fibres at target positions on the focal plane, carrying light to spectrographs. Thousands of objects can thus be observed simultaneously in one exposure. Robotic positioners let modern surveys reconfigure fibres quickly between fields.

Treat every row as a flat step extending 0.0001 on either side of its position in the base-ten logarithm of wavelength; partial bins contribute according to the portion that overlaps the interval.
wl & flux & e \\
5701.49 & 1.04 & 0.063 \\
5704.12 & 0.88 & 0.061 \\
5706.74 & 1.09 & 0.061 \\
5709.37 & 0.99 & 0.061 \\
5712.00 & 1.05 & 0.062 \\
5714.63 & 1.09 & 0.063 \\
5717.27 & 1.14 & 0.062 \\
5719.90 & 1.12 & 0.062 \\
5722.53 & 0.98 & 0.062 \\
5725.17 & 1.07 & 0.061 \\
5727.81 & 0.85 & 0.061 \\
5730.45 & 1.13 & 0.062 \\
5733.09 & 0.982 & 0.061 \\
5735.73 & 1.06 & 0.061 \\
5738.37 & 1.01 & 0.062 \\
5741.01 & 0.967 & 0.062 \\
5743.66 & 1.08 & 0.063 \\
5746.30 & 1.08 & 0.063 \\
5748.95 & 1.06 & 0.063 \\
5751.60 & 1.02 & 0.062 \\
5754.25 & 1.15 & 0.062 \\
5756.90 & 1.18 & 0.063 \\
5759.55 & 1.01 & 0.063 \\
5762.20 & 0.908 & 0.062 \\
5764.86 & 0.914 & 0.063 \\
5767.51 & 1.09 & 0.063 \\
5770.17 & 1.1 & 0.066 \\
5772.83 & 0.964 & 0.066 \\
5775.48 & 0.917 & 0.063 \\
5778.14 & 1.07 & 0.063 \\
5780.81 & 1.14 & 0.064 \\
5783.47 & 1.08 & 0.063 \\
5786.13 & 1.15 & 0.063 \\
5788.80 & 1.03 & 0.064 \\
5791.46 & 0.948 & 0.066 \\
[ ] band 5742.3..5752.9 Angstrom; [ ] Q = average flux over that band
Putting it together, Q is 1.06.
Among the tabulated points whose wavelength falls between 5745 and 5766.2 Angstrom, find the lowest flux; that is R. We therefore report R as 0.908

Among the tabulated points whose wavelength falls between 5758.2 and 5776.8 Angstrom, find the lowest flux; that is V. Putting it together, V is 0.908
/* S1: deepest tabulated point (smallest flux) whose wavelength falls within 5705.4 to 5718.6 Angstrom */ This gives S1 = 0.99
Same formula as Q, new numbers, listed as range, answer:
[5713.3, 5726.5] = 1.08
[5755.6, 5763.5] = 1.03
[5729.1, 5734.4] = 1.05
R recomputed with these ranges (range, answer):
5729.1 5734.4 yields 0.982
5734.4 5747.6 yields 0.967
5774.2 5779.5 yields 0.917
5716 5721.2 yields 1.12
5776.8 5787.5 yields 1.07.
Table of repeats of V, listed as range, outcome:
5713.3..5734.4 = 0.85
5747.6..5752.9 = 1.02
